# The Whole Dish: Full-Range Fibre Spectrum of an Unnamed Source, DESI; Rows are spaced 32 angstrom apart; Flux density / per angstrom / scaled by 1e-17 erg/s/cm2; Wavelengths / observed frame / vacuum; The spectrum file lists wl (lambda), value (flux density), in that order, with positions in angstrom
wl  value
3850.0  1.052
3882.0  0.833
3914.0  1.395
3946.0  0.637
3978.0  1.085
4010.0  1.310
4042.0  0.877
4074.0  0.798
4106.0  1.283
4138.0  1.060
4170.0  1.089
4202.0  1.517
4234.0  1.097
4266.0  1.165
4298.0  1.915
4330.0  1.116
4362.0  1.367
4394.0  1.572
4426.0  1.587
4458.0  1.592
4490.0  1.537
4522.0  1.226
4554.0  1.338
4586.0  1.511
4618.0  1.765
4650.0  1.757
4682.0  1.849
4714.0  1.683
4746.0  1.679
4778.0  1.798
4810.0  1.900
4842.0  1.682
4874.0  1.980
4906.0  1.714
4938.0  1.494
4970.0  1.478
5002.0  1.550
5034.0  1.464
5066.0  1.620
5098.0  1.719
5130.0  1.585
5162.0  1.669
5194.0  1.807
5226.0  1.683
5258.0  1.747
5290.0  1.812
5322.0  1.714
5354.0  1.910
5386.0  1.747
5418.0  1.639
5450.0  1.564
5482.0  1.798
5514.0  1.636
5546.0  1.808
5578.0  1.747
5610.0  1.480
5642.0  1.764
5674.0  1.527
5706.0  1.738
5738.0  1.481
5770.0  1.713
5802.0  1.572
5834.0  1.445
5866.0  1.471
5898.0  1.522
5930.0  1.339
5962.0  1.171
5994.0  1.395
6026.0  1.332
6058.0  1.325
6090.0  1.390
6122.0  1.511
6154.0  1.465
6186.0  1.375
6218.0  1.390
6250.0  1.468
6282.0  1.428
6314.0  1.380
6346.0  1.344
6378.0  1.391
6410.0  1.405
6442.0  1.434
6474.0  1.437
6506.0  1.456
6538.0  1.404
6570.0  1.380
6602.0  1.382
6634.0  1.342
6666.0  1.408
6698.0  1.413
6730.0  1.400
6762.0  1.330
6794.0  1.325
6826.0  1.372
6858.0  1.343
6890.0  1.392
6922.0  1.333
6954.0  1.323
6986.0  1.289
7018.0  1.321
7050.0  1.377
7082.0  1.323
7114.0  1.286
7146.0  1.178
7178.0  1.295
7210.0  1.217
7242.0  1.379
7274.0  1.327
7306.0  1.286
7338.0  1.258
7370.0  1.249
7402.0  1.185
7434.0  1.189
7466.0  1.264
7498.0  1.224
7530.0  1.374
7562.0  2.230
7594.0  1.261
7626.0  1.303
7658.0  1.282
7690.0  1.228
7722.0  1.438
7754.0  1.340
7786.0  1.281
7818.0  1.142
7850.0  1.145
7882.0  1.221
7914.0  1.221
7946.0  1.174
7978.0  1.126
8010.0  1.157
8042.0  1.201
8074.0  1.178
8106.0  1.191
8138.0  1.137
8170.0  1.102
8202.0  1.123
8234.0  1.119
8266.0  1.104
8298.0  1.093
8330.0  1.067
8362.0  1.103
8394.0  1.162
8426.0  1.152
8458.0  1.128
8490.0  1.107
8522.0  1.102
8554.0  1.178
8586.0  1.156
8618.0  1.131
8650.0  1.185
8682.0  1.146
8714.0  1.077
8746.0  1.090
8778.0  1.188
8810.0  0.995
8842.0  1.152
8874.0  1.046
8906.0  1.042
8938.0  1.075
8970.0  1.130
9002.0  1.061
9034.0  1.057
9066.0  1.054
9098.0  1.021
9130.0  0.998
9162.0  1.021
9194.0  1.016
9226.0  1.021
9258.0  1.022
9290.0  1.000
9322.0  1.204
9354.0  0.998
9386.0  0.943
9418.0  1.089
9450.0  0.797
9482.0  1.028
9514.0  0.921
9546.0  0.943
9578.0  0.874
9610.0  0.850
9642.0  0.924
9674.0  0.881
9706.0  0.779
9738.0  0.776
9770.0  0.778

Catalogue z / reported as 0.150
